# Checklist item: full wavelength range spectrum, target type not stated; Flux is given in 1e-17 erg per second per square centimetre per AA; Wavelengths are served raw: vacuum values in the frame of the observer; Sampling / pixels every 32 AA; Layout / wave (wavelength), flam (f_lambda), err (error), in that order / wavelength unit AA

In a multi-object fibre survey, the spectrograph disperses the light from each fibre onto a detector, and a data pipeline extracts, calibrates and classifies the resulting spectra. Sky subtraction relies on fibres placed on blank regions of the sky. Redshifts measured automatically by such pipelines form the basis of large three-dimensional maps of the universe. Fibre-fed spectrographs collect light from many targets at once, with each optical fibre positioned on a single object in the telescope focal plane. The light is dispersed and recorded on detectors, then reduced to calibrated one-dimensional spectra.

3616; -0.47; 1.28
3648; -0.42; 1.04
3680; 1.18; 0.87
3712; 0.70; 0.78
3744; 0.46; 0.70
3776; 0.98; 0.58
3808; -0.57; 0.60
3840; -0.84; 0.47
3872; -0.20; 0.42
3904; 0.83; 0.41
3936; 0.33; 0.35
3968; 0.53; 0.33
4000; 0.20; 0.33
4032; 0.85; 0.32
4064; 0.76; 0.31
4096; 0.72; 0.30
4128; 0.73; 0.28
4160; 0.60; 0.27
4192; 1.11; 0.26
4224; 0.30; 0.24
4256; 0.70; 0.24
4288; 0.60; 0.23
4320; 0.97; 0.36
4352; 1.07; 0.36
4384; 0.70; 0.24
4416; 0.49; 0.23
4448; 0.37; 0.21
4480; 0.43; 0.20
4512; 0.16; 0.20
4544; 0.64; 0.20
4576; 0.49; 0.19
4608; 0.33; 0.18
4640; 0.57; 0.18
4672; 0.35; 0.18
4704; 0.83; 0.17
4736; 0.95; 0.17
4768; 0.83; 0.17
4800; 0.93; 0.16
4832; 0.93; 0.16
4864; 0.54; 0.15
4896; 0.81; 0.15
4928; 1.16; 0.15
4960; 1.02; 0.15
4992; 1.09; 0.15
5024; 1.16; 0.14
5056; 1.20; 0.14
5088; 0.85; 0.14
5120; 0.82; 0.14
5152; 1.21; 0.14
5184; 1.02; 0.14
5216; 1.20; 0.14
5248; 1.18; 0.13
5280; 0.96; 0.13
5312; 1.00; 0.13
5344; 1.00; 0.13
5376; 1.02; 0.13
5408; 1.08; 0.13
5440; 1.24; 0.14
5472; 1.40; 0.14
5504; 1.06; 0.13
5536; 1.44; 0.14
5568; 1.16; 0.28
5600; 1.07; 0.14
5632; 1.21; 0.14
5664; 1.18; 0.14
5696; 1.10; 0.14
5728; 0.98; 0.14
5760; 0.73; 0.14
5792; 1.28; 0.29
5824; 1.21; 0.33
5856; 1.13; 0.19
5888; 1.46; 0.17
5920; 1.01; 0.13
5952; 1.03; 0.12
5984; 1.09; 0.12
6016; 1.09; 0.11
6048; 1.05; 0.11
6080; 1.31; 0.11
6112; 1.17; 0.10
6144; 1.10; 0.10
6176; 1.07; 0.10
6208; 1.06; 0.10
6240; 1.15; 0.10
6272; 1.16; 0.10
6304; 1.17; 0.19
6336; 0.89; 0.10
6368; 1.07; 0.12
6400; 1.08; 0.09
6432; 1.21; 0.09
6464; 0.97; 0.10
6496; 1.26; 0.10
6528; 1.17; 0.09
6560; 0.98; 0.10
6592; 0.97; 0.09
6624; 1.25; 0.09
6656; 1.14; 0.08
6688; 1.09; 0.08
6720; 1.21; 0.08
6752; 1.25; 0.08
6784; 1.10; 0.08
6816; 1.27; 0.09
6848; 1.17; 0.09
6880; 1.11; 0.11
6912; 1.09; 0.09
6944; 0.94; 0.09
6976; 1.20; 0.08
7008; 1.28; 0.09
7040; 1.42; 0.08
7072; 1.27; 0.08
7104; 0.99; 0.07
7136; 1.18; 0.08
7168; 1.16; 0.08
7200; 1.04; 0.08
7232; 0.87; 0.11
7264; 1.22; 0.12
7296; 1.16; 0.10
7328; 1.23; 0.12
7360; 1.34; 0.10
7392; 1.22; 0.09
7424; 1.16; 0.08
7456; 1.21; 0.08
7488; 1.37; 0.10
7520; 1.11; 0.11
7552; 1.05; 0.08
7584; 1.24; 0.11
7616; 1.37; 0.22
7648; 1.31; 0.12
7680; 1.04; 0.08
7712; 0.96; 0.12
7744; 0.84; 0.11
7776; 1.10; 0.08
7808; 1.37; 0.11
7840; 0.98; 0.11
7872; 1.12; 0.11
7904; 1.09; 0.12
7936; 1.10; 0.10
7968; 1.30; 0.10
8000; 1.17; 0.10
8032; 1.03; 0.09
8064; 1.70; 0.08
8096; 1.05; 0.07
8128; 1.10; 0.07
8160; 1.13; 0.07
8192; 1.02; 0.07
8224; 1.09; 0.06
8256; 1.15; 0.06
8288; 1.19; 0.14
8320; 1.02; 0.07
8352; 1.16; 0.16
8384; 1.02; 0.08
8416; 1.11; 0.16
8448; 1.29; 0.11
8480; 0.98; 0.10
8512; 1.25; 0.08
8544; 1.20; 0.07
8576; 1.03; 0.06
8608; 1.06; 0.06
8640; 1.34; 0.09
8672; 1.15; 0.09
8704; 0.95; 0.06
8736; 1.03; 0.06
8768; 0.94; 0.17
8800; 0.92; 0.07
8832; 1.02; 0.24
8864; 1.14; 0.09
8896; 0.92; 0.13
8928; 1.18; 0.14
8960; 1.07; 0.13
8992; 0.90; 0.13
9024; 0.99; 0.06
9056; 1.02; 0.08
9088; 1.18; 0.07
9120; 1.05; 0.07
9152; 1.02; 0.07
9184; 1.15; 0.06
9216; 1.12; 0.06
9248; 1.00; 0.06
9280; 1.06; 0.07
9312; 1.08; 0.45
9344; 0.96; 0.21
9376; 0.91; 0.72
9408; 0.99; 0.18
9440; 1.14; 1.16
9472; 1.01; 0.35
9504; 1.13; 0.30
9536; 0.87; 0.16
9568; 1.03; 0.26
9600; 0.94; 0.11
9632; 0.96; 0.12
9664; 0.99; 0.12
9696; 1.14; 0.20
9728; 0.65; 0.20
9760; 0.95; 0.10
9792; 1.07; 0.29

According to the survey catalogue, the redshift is 0.227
